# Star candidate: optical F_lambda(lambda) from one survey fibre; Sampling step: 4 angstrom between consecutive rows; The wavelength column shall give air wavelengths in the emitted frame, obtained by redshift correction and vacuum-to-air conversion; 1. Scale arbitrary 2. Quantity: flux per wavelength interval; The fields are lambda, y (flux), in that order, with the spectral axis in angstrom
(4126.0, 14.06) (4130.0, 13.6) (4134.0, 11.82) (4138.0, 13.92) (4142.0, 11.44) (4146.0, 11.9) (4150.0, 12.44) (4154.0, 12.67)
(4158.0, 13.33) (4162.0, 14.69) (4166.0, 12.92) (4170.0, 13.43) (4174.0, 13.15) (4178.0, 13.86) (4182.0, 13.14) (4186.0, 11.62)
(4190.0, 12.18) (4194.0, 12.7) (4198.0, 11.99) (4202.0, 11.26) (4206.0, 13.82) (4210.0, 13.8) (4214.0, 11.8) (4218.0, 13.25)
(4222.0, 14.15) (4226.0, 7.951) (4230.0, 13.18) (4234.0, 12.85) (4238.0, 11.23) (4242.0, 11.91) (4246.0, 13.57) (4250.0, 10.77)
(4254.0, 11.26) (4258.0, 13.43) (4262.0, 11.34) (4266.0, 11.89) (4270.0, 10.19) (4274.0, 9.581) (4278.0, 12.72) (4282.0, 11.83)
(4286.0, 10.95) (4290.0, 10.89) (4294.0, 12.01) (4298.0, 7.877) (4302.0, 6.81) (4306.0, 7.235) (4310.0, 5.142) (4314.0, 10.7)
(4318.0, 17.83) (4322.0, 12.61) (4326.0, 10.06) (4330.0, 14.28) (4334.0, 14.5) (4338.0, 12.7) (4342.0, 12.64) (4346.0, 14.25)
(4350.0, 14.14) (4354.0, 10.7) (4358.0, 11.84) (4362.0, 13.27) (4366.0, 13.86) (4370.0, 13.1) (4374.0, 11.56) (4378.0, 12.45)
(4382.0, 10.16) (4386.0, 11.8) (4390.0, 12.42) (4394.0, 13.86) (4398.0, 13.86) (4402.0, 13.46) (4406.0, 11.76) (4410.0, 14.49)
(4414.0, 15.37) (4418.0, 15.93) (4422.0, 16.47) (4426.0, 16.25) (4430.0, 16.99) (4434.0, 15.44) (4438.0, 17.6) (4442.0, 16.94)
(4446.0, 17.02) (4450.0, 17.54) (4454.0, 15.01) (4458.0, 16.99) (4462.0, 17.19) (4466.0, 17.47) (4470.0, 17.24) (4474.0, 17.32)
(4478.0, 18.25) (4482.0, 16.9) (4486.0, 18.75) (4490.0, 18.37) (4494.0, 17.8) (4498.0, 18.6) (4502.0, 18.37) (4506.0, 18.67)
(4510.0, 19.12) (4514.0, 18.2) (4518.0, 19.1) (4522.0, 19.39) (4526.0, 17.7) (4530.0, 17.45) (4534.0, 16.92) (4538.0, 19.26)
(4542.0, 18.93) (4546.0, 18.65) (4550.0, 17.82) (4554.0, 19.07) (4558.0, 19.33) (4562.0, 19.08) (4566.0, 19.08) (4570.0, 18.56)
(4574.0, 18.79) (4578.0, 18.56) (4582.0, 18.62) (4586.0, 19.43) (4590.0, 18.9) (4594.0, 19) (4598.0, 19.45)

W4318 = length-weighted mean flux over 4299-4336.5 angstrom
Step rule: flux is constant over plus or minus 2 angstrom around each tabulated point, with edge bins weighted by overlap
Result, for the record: 11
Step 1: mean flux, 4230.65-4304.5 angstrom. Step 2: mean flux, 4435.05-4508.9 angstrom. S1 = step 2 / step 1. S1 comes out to 1.57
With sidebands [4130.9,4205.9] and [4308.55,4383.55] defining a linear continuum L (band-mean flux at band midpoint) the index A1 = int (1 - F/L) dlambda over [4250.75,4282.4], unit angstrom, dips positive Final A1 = 2.8 angstrom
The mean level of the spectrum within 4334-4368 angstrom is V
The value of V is 13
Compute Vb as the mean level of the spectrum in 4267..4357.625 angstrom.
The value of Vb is 11.4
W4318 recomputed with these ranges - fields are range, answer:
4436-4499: 17.4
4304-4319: 9.72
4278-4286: 11.8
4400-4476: 16.1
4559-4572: 18.9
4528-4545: 18.2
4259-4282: 11.3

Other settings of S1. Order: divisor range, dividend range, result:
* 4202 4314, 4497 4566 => 1.67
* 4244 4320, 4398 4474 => 1.48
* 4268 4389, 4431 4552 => 1.53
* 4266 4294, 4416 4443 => 1.48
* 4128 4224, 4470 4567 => 1.43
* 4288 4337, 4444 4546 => 1.65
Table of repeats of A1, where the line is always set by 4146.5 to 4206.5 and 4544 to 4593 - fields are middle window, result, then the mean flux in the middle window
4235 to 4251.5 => 2.3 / 12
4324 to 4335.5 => 1.7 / 12.9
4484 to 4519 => -1.4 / 18.5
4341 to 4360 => 3.4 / 12.7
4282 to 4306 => 8.1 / 9.68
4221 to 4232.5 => 1.7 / 11.6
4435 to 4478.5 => 0.1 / 17.1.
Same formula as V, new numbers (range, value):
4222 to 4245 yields 11.8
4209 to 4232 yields 12.3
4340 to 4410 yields 12.7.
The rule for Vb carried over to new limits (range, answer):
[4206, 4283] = 12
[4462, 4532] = 18.1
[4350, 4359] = 11.8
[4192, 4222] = 12.8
